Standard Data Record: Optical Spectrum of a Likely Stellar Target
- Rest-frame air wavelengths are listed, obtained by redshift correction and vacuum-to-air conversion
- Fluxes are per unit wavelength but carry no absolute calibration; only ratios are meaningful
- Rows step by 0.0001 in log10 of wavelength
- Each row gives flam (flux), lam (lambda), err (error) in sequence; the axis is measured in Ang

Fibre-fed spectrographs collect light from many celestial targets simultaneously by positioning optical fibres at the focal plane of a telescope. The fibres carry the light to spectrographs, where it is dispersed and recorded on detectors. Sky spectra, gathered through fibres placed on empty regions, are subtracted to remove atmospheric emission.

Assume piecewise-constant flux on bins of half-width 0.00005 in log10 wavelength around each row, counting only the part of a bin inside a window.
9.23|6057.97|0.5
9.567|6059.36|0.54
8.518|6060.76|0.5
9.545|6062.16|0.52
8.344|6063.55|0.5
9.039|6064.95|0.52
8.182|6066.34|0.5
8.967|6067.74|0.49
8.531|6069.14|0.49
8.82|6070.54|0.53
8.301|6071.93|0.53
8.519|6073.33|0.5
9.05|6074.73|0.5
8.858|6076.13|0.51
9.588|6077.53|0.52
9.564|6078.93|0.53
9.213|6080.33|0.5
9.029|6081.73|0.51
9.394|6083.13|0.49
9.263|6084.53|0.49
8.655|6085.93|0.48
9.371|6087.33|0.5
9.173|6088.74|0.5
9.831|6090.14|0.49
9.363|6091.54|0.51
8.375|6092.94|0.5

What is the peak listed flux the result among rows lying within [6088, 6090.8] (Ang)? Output 9.831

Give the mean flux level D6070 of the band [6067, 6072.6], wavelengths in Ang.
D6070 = 8.65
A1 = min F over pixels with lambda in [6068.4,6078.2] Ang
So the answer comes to 8.301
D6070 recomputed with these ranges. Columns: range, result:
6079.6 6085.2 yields 9.23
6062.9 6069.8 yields 8.61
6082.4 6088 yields 9.18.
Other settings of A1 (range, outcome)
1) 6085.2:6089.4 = 8.655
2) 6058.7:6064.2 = 8.344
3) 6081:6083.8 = 9.029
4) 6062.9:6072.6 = 8.182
